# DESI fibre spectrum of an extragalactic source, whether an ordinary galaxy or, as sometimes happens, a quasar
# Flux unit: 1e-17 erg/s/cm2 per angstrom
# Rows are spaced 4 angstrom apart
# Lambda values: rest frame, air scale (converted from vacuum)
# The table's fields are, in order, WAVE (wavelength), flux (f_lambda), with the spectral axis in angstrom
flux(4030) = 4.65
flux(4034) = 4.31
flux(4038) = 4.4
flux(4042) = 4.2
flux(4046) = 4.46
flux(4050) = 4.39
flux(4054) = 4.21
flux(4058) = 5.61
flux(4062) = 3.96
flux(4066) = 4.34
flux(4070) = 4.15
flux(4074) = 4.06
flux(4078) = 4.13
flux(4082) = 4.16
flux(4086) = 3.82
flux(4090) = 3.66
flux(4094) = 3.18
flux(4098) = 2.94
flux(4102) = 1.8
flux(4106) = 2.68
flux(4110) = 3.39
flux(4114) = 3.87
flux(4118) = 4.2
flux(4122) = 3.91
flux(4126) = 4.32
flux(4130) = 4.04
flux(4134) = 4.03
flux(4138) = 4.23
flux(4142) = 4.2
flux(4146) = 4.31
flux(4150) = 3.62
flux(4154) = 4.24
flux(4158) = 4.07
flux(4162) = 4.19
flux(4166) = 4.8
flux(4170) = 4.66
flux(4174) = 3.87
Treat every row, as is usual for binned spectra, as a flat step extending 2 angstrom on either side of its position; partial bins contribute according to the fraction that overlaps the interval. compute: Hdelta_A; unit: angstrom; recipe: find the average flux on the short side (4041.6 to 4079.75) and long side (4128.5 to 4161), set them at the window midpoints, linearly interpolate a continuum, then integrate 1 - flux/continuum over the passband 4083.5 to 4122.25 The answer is 8.2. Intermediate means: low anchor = 4.36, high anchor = 4.1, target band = 3.33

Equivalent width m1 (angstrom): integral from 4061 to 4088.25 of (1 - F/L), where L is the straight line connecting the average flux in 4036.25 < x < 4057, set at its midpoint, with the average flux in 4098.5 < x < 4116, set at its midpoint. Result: -2.7 angstrom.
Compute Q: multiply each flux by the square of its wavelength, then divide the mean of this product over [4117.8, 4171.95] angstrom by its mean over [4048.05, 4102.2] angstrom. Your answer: 1.10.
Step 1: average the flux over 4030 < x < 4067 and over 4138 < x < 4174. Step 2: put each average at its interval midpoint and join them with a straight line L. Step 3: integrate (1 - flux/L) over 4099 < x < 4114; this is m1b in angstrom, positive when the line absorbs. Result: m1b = 5.3 angstrom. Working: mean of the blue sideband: 4.45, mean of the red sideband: 4.24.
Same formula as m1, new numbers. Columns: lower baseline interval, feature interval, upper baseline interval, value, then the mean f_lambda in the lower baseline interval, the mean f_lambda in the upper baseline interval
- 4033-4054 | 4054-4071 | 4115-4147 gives -0.80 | 4.34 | 4.14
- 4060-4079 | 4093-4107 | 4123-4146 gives 5.19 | 4.13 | 4.17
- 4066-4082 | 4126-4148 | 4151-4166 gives 0.11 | 4.15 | 4.21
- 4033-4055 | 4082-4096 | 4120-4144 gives 1.94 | 4.33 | 4.12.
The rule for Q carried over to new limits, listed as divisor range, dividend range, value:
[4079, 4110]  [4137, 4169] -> 1.35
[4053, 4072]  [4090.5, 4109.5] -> 0.64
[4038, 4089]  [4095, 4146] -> 0.88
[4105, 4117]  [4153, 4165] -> 1.25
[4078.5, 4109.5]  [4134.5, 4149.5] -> 1.32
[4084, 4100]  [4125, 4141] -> 1.24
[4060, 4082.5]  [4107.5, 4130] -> 0.97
